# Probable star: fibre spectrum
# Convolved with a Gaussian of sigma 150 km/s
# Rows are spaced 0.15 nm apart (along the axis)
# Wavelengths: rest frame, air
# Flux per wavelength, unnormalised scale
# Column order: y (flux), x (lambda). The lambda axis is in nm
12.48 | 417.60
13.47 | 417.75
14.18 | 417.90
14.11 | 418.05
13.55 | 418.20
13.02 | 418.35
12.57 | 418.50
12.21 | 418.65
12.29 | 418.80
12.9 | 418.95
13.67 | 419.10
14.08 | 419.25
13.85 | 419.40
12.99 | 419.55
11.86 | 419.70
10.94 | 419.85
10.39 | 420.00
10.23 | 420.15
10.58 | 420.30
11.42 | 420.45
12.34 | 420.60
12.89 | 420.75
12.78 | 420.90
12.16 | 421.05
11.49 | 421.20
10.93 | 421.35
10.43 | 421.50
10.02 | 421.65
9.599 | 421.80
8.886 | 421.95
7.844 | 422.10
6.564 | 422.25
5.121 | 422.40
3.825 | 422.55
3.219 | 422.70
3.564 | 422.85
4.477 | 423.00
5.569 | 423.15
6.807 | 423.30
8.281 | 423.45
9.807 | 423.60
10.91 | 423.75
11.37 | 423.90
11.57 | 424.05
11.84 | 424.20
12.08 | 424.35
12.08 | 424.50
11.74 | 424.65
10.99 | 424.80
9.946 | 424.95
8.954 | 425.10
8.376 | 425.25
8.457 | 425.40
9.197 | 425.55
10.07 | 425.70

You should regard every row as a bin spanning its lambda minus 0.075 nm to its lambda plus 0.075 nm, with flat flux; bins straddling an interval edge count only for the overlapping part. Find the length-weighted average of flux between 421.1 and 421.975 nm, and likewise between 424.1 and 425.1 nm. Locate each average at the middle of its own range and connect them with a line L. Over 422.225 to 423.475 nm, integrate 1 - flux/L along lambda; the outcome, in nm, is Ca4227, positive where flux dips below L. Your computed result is 0.66 nm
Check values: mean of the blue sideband 10.4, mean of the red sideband 11.3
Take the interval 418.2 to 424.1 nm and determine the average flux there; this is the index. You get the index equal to 10.1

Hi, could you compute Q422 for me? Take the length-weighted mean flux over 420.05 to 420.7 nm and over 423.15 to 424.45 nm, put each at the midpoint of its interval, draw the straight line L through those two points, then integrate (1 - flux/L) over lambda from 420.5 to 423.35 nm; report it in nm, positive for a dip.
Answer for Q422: 0.63 nm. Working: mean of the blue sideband 11.2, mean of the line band 8.38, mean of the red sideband 10.1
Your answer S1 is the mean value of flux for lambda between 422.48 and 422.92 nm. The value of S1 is 3.53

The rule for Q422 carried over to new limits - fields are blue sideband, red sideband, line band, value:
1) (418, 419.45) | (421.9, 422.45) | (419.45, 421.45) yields -0.31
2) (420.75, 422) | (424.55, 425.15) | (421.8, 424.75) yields 0.68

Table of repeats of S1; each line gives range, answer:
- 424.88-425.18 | 9.42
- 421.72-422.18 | 8.77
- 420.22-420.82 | 11.8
